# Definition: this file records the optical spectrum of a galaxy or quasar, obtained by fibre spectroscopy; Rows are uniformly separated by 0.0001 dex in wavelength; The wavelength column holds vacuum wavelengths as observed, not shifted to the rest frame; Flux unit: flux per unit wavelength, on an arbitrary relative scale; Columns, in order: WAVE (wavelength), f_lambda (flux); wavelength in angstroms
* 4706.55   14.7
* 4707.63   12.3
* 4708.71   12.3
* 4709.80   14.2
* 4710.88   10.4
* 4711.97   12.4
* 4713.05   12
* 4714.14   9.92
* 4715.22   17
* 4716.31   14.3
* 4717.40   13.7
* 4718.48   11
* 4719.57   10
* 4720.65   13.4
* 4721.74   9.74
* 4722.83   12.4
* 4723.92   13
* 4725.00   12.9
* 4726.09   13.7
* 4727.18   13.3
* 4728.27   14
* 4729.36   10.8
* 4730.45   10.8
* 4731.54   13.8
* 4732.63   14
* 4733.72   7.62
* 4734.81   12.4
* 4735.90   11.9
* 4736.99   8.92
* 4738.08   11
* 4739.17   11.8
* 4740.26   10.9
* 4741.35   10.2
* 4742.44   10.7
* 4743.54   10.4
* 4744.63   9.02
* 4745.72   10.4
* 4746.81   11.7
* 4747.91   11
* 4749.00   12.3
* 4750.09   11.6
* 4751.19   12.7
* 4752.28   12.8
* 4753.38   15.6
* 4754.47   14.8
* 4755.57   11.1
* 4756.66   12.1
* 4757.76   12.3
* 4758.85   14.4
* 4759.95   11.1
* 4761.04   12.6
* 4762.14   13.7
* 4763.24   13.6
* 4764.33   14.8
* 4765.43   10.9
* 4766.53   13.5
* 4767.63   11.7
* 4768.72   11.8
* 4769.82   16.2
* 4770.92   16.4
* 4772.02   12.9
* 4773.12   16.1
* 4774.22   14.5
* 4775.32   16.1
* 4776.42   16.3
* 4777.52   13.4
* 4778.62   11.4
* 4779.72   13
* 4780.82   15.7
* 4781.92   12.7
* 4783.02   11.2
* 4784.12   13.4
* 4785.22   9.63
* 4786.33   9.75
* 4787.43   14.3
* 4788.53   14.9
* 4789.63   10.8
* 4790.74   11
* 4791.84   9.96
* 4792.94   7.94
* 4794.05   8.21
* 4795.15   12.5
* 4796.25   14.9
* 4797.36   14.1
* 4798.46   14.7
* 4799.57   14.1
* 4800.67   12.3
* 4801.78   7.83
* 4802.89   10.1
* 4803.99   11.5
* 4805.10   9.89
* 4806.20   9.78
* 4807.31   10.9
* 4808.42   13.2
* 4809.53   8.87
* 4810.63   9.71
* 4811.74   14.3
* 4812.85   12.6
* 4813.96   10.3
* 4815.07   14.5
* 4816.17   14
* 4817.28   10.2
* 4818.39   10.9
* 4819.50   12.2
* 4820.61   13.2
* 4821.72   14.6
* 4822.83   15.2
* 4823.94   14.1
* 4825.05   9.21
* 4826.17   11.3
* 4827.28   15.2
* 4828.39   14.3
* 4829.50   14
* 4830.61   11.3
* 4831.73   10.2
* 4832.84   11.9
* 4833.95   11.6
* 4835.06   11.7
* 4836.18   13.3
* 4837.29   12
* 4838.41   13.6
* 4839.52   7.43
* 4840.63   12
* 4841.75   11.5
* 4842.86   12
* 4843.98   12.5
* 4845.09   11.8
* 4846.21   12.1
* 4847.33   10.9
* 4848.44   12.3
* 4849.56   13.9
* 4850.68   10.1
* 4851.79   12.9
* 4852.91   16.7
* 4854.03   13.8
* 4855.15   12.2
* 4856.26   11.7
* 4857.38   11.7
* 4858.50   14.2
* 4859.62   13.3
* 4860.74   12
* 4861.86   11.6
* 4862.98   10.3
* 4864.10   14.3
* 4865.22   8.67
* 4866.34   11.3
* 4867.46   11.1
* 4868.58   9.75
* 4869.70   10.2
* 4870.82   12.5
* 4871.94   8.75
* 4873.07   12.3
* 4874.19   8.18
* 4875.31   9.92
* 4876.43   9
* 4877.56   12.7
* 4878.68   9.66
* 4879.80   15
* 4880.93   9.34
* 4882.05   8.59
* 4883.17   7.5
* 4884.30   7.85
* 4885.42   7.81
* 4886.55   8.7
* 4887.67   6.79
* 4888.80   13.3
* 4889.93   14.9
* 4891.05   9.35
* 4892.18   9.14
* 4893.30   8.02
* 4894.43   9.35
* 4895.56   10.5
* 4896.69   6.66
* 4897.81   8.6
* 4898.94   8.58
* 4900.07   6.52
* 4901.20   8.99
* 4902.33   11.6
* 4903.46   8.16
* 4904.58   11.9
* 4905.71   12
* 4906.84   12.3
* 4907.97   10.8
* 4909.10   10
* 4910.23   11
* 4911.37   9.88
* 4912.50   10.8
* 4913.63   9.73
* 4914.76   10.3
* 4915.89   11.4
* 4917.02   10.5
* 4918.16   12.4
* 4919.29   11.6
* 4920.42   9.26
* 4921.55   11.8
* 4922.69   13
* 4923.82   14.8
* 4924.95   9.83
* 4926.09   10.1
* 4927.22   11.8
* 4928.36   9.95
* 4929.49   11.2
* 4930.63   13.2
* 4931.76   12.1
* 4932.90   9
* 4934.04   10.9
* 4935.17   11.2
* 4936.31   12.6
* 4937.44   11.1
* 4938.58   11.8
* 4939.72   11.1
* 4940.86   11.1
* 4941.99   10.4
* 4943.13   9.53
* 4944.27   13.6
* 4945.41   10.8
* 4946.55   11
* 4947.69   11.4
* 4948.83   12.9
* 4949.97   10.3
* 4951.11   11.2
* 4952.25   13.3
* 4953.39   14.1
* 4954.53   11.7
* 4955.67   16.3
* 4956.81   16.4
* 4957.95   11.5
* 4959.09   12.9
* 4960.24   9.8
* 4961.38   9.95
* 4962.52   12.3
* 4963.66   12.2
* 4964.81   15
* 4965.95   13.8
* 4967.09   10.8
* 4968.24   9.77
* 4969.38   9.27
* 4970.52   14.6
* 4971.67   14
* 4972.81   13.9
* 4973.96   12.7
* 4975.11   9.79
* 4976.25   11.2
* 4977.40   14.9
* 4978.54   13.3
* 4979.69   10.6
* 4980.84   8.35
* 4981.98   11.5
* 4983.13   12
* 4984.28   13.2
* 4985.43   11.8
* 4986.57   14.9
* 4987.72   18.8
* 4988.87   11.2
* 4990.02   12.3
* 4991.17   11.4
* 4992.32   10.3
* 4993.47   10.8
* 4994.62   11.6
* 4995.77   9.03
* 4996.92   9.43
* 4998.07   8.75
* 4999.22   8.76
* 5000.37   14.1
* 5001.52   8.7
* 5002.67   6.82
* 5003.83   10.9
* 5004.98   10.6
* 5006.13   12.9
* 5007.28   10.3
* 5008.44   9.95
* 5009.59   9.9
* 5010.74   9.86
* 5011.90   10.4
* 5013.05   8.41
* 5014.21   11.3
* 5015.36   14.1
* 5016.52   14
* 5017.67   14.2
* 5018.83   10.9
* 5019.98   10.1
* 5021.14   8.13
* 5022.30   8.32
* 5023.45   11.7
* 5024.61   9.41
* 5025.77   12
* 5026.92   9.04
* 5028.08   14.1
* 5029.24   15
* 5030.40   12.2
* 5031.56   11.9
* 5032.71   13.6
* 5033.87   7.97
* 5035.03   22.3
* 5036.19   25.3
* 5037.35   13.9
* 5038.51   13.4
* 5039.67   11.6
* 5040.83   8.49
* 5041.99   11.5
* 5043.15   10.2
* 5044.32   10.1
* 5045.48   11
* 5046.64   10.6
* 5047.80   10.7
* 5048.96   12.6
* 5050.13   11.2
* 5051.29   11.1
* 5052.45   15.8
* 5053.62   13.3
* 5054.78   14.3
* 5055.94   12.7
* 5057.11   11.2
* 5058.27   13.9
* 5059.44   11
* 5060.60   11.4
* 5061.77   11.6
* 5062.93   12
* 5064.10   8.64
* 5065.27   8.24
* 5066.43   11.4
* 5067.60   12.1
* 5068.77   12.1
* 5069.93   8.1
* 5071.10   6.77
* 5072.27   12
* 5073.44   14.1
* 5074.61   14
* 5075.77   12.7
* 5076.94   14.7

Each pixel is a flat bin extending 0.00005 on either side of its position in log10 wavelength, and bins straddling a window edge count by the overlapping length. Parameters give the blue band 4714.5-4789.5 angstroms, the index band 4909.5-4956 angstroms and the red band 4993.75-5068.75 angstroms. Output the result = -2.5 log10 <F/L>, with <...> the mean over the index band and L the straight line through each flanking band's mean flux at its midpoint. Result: 0.05 mag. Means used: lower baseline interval 12.6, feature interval 11.4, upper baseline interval 11.6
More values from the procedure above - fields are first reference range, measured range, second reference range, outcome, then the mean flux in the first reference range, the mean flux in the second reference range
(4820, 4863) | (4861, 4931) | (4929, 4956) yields 0.16 mag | 12.4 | 11.7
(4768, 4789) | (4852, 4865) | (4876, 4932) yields -0.11 mag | 13.6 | 10.4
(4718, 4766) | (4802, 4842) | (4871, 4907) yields -0.11 mag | 12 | 9.75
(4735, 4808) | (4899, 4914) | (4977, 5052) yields 0.17 mag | 12.3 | 11.7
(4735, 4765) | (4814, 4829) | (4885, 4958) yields -0.12 mag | 12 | 11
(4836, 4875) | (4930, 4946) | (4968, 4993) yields 0.07 mag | 11.8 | 12.3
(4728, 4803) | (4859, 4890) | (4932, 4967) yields 0.16 mag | 12.3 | 12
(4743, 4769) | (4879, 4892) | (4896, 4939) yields 0.12 mag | 12.3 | 10.7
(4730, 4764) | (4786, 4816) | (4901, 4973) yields 0.01 mag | 11.9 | 11.6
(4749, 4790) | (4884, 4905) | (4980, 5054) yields 0.32 mag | 13.2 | 11.7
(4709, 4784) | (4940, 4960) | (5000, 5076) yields -0.02 mag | 12.6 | 11.7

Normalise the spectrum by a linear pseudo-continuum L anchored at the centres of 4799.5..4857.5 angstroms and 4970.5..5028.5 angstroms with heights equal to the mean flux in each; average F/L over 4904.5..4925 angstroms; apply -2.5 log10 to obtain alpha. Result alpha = 0.04 mag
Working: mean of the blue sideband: 12.1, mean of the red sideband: 11.3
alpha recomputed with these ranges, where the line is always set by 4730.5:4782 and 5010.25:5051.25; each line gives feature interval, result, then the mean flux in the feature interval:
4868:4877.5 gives 0.206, 10.2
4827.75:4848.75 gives 0.045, 11.9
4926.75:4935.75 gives 0.098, 11.2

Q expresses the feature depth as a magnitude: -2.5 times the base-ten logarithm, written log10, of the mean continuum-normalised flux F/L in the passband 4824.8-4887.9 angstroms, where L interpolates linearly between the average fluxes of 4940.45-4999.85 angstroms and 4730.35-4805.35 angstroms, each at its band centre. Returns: 0.07 mag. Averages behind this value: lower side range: 12.3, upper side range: 11.9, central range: 11.4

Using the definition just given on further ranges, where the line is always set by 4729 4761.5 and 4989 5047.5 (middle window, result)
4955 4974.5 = -0.11 mag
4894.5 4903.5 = 0.30 mag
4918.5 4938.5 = 0.01 mag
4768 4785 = -0.20 mag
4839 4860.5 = -0.06 mag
